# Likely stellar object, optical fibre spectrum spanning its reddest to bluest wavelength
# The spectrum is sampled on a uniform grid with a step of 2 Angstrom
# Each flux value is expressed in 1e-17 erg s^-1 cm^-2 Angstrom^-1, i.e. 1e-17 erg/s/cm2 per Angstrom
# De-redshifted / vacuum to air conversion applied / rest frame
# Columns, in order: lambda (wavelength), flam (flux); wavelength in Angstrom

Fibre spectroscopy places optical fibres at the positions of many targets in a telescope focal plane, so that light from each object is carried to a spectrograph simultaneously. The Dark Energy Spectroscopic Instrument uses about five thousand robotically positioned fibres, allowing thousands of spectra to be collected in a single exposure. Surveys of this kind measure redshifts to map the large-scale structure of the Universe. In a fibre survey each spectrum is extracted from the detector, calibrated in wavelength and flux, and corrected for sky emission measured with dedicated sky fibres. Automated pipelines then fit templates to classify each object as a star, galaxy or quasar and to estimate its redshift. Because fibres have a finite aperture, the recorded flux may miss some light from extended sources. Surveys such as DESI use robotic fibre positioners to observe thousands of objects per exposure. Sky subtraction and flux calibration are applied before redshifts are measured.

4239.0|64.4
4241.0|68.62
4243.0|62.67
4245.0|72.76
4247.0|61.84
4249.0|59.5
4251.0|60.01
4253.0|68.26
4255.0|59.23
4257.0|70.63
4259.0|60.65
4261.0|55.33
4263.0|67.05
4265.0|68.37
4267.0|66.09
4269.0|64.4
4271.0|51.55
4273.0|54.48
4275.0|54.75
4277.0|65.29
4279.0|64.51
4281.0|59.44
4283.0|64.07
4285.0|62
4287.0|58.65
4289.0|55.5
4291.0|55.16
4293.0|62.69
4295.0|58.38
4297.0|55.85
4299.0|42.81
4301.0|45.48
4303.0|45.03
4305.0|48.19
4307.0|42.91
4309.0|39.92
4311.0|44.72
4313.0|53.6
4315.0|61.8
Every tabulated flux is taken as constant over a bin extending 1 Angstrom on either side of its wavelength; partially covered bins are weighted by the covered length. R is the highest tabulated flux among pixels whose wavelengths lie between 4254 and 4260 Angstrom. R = 70.63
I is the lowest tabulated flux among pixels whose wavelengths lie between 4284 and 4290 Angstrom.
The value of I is 55.5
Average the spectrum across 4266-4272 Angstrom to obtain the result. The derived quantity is 60.7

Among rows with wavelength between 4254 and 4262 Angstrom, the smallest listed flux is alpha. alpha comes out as 55.33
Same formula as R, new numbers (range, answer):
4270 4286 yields 65.29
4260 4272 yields 68.37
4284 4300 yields 62.69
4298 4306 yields 48.19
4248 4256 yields 68.26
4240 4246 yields 72.76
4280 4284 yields 64.07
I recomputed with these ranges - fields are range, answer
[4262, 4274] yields 51.55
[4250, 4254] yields 60.01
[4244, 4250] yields 59.5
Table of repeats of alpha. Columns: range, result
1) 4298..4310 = 39.92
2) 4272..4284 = 54.48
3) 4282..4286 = 62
